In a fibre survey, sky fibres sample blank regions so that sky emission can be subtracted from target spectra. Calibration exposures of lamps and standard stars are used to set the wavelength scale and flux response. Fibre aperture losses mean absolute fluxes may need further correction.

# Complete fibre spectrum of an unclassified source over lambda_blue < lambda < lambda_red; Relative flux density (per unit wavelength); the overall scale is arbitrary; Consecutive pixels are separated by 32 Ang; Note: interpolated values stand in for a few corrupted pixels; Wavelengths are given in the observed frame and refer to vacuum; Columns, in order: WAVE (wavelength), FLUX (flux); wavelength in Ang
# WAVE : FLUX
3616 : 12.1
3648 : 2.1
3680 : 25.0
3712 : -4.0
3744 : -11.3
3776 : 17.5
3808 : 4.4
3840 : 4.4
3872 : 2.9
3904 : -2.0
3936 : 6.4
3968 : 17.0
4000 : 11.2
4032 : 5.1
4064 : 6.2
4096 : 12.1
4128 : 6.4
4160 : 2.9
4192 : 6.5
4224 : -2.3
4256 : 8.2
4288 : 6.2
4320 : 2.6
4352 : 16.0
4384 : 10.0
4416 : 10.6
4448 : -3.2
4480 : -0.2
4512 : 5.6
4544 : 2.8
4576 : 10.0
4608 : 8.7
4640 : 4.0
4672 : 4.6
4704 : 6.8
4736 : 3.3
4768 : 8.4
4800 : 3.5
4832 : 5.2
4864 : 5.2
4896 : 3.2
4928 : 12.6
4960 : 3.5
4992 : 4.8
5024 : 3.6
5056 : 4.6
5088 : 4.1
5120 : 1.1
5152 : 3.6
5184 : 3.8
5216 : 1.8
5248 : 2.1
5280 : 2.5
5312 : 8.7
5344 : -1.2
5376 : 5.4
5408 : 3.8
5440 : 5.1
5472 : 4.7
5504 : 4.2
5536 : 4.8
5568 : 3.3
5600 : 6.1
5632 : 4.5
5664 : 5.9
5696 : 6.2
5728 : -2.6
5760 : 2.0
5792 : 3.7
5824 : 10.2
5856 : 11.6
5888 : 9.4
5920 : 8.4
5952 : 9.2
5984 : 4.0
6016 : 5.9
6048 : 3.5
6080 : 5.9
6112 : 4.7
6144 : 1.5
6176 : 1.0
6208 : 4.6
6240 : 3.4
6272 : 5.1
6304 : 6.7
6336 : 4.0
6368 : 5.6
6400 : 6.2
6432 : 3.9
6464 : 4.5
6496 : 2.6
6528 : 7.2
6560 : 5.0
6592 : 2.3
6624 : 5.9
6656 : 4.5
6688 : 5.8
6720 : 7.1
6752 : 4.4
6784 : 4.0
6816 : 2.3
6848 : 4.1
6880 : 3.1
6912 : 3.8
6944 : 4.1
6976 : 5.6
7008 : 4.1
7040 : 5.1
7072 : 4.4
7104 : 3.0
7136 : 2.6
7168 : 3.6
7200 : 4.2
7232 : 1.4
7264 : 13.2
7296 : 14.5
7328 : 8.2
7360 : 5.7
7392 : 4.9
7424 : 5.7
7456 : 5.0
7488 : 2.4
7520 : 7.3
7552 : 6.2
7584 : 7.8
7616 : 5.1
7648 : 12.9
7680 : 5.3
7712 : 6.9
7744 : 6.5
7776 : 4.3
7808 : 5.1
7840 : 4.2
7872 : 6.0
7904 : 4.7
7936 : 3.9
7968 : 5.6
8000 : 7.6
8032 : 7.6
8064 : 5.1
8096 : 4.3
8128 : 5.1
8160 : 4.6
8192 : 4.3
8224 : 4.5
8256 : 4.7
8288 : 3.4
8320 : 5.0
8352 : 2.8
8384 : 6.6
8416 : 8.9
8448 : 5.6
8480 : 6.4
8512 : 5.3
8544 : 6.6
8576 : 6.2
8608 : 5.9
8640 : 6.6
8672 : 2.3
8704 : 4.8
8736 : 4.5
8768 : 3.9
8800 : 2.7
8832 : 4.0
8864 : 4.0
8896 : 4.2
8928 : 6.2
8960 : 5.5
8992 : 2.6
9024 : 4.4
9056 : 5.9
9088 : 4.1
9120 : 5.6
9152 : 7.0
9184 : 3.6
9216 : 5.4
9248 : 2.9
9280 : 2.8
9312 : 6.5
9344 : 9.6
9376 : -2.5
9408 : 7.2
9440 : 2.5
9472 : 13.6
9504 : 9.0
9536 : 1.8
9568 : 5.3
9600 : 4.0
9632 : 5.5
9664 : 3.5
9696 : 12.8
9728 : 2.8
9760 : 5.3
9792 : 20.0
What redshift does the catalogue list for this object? 0.95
